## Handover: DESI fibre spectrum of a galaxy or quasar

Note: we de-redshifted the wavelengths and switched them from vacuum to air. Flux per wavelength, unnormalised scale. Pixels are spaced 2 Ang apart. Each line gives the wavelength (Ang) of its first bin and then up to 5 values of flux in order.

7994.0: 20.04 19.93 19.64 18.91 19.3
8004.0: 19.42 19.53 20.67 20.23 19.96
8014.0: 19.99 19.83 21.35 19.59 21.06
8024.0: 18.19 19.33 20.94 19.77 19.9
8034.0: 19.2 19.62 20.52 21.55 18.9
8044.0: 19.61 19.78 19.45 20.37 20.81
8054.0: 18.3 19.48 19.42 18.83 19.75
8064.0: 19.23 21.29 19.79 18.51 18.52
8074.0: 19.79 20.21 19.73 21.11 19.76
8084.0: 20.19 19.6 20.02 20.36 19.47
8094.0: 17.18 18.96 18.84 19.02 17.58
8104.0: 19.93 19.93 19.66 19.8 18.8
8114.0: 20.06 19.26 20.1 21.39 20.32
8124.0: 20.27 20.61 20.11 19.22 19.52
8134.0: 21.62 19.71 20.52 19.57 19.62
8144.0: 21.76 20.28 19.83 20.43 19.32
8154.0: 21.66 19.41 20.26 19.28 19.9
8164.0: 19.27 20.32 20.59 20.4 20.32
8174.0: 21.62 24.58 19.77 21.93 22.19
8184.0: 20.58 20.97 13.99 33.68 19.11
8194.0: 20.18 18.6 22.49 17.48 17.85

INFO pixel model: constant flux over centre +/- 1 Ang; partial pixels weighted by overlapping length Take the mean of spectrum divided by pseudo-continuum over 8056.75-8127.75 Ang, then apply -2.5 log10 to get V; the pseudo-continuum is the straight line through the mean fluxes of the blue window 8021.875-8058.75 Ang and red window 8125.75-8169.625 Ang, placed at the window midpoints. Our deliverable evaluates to 0.02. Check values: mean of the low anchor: 19.8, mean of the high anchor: 20.1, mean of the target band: 19.6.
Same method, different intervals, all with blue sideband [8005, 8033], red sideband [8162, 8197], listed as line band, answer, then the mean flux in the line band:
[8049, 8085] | 0.03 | 19.7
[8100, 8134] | 0.04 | 19.8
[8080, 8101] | 0.06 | 19.4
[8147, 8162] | 0.05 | 20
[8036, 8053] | 0.00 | 20.1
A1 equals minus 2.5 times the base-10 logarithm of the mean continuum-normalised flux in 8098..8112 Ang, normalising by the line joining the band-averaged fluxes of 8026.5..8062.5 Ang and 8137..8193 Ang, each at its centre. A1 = 0.06 mag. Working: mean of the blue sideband 19.8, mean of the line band 19.2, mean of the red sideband 20.8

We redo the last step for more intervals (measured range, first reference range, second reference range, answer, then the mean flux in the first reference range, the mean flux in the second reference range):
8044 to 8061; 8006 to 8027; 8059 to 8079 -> 0.01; 20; 19.6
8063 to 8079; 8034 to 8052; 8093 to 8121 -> 0.00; 20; 19.3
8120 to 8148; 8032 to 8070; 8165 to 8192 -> 0.03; 19.7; 21.5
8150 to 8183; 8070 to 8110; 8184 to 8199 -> 0.01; 19.5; 21.2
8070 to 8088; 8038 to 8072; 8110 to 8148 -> 0.00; 19.7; 20.1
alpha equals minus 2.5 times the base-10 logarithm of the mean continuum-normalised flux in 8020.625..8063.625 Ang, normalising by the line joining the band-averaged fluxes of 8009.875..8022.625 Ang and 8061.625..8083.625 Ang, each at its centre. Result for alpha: 0.02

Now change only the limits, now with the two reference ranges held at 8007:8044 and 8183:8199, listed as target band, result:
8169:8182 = -0.021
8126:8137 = 0.037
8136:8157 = 0.035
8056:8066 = 0.041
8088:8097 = 0.076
